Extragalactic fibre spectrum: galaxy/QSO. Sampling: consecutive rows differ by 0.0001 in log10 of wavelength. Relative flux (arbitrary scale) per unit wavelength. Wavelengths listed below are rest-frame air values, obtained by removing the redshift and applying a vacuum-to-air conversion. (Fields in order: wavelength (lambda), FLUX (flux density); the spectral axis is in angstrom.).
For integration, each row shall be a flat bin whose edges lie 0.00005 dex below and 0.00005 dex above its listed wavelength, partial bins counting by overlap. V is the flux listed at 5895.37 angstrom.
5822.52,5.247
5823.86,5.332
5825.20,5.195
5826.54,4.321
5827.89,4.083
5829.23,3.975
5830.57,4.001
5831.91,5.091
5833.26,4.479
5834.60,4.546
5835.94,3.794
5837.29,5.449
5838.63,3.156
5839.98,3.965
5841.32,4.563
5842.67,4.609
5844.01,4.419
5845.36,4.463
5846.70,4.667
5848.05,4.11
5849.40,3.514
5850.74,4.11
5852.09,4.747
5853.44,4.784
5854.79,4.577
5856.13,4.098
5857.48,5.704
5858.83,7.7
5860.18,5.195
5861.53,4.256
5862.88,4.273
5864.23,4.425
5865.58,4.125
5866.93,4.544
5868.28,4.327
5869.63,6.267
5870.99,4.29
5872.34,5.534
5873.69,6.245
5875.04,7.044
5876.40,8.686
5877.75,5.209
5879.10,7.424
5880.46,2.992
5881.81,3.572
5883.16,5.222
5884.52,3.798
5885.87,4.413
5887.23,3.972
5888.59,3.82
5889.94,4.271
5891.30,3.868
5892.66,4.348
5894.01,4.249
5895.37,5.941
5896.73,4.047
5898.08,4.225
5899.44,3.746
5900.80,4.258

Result 5.941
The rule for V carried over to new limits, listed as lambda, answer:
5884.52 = 3.798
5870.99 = 4.29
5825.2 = 5.195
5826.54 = 4.321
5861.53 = 4.256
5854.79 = 4.577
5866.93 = 4.544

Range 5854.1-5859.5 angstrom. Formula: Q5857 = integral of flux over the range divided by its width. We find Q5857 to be 5.52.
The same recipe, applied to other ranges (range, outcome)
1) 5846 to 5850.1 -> 4.11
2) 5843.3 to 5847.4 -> 4.52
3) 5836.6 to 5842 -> 4.28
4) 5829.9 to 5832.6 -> 4.54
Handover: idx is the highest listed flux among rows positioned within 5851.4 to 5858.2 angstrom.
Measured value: 5.704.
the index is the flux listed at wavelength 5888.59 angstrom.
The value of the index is 3.82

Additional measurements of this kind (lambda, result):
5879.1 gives 7.424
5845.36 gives 4.463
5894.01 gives 4.249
